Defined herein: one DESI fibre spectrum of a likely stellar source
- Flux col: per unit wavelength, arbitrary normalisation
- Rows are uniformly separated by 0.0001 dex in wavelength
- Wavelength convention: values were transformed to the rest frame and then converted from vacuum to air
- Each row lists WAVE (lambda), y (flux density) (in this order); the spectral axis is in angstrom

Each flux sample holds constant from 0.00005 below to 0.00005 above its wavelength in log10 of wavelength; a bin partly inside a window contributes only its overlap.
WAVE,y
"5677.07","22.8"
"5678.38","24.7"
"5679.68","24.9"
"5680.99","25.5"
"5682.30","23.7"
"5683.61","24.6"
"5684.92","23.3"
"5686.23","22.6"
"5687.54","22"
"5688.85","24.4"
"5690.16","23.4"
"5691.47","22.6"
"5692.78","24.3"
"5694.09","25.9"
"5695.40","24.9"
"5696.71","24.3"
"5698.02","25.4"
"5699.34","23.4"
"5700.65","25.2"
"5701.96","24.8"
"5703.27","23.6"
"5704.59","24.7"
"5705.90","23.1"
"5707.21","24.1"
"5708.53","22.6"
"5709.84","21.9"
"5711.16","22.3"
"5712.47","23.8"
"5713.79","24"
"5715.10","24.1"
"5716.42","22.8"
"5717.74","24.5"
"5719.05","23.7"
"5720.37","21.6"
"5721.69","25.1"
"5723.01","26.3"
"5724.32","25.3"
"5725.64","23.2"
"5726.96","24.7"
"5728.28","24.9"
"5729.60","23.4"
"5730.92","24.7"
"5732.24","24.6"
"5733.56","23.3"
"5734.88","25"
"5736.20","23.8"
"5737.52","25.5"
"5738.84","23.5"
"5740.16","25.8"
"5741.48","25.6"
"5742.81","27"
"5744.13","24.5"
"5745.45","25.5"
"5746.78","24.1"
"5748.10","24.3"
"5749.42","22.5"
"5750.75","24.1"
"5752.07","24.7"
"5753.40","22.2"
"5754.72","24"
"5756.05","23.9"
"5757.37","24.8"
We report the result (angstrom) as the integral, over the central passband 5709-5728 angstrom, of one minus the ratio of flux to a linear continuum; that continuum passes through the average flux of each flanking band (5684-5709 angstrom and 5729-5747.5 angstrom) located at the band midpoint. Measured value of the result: 0.4 angstrom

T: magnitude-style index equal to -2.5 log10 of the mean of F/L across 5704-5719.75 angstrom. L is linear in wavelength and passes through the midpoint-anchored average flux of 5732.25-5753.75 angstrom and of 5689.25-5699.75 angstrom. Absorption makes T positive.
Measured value 0.041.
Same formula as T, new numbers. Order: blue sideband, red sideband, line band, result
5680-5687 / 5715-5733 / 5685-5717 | 0.013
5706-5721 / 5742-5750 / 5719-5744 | -0.025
